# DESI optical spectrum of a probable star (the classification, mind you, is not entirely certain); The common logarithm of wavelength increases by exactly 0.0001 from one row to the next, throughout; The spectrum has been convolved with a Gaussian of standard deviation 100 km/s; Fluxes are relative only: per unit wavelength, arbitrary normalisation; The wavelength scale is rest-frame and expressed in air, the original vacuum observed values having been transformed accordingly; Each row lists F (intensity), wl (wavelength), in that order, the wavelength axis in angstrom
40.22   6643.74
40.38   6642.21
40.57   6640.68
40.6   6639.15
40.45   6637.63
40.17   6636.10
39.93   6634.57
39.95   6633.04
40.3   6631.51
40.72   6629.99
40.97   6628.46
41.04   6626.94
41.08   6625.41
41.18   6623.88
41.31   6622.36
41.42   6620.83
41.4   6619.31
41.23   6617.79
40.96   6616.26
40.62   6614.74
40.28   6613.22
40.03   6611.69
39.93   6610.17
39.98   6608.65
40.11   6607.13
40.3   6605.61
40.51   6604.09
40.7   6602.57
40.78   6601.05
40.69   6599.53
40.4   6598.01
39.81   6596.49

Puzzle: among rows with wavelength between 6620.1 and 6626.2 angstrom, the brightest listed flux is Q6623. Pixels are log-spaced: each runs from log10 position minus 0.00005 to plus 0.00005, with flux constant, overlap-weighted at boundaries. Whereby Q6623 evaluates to 41.42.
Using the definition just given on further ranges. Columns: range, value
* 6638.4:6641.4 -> 40.6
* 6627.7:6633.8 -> 40.97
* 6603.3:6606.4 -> 40.51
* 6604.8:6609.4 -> 40.3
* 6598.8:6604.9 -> 40.78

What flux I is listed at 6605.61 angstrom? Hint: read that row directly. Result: 40.3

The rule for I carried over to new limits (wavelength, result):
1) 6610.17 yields 39.93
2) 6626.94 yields 41.04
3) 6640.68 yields 40.57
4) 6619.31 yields 41.4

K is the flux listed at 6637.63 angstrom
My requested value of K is 40.45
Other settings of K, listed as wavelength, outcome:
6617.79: 41.23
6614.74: 40.62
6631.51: 40.3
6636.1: 40.17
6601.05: 40.78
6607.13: 40.11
